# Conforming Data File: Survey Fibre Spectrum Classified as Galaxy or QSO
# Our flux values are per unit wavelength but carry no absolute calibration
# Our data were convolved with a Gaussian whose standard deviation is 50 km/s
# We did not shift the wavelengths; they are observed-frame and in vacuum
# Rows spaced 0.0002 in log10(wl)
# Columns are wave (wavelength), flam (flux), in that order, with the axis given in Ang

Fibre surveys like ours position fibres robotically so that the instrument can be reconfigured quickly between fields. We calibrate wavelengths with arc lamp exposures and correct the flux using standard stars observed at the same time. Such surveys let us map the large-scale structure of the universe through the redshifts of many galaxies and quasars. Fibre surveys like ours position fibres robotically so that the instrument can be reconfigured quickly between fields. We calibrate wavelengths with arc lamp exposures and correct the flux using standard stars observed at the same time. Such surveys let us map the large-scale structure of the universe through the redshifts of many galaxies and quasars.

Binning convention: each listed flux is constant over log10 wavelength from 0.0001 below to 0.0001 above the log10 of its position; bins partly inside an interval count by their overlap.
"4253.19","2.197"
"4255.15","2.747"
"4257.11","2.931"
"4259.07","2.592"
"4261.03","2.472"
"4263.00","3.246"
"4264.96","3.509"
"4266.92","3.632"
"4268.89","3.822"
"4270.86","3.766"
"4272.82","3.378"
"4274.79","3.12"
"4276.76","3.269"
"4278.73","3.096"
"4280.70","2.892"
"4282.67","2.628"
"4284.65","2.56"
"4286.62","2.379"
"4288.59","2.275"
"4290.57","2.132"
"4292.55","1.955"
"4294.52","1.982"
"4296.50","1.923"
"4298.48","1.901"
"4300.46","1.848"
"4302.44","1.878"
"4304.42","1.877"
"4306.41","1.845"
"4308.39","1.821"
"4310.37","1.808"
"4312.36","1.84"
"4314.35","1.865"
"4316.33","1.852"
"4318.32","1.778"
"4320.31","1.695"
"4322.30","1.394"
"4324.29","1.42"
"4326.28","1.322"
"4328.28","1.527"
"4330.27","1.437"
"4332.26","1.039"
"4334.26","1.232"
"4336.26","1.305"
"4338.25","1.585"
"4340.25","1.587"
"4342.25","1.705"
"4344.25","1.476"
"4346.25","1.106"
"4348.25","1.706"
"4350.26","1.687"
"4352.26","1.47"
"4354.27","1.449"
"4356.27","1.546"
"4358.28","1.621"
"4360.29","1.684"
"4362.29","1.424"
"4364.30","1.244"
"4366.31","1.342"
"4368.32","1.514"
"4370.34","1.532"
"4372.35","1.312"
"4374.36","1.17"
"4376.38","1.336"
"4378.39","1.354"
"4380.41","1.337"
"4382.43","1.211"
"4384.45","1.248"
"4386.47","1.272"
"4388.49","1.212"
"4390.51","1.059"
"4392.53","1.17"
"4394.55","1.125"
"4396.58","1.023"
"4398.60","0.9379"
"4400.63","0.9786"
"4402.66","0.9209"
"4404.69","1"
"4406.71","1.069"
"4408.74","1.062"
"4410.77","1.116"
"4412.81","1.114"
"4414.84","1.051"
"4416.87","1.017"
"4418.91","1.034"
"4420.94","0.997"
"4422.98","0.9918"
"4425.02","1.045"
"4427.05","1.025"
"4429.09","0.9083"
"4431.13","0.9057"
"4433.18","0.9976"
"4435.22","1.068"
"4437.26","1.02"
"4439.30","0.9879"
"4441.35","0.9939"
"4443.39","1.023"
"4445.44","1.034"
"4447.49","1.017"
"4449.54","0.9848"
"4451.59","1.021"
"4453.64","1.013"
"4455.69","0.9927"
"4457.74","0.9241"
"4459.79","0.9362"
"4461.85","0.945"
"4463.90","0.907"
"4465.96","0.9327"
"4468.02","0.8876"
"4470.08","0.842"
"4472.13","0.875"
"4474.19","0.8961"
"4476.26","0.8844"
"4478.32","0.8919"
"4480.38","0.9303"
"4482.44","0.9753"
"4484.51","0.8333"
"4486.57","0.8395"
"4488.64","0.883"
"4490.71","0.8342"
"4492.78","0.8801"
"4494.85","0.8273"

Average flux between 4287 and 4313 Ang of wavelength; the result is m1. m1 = 1.94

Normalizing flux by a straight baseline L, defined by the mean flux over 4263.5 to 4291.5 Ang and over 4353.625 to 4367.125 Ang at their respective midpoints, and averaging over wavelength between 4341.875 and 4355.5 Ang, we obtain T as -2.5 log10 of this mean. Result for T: 0.13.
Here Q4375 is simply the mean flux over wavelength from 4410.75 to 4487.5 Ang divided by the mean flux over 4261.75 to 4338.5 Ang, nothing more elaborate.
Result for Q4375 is 0.44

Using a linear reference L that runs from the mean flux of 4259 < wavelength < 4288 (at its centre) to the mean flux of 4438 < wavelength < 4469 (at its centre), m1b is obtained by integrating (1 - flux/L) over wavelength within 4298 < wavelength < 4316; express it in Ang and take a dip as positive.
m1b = 5.6 Ang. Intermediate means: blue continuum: 3.1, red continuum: 0.974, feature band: 1.85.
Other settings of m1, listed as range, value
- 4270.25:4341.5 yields 2.02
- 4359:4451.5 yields 1.13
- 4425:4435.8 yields 0.984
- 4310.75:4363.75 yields 1.53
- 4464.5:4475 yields 0.887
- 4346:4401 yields 1.33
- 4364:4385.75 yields 1.33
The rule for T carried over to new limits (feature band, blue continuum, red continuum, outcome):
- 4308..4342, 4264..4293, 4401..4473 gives 0.47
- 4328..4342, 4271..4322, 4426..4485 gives 0.35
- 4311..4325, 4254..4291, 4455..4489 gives 0.42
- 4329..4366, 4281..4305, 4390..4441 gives 0.12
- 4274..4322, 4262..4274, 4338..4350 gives 0.27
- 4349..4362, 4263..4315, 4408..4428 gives 0.12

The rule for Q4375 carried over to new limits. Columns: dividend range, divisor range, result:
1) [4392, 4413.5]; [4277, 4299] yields 0.44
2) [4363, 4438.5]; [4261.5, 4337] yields 0.51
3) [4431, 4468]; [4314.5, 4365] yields 0.66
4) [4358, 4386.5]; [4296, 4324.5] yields 0.77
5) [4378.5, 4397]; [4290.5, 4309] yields 0.63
